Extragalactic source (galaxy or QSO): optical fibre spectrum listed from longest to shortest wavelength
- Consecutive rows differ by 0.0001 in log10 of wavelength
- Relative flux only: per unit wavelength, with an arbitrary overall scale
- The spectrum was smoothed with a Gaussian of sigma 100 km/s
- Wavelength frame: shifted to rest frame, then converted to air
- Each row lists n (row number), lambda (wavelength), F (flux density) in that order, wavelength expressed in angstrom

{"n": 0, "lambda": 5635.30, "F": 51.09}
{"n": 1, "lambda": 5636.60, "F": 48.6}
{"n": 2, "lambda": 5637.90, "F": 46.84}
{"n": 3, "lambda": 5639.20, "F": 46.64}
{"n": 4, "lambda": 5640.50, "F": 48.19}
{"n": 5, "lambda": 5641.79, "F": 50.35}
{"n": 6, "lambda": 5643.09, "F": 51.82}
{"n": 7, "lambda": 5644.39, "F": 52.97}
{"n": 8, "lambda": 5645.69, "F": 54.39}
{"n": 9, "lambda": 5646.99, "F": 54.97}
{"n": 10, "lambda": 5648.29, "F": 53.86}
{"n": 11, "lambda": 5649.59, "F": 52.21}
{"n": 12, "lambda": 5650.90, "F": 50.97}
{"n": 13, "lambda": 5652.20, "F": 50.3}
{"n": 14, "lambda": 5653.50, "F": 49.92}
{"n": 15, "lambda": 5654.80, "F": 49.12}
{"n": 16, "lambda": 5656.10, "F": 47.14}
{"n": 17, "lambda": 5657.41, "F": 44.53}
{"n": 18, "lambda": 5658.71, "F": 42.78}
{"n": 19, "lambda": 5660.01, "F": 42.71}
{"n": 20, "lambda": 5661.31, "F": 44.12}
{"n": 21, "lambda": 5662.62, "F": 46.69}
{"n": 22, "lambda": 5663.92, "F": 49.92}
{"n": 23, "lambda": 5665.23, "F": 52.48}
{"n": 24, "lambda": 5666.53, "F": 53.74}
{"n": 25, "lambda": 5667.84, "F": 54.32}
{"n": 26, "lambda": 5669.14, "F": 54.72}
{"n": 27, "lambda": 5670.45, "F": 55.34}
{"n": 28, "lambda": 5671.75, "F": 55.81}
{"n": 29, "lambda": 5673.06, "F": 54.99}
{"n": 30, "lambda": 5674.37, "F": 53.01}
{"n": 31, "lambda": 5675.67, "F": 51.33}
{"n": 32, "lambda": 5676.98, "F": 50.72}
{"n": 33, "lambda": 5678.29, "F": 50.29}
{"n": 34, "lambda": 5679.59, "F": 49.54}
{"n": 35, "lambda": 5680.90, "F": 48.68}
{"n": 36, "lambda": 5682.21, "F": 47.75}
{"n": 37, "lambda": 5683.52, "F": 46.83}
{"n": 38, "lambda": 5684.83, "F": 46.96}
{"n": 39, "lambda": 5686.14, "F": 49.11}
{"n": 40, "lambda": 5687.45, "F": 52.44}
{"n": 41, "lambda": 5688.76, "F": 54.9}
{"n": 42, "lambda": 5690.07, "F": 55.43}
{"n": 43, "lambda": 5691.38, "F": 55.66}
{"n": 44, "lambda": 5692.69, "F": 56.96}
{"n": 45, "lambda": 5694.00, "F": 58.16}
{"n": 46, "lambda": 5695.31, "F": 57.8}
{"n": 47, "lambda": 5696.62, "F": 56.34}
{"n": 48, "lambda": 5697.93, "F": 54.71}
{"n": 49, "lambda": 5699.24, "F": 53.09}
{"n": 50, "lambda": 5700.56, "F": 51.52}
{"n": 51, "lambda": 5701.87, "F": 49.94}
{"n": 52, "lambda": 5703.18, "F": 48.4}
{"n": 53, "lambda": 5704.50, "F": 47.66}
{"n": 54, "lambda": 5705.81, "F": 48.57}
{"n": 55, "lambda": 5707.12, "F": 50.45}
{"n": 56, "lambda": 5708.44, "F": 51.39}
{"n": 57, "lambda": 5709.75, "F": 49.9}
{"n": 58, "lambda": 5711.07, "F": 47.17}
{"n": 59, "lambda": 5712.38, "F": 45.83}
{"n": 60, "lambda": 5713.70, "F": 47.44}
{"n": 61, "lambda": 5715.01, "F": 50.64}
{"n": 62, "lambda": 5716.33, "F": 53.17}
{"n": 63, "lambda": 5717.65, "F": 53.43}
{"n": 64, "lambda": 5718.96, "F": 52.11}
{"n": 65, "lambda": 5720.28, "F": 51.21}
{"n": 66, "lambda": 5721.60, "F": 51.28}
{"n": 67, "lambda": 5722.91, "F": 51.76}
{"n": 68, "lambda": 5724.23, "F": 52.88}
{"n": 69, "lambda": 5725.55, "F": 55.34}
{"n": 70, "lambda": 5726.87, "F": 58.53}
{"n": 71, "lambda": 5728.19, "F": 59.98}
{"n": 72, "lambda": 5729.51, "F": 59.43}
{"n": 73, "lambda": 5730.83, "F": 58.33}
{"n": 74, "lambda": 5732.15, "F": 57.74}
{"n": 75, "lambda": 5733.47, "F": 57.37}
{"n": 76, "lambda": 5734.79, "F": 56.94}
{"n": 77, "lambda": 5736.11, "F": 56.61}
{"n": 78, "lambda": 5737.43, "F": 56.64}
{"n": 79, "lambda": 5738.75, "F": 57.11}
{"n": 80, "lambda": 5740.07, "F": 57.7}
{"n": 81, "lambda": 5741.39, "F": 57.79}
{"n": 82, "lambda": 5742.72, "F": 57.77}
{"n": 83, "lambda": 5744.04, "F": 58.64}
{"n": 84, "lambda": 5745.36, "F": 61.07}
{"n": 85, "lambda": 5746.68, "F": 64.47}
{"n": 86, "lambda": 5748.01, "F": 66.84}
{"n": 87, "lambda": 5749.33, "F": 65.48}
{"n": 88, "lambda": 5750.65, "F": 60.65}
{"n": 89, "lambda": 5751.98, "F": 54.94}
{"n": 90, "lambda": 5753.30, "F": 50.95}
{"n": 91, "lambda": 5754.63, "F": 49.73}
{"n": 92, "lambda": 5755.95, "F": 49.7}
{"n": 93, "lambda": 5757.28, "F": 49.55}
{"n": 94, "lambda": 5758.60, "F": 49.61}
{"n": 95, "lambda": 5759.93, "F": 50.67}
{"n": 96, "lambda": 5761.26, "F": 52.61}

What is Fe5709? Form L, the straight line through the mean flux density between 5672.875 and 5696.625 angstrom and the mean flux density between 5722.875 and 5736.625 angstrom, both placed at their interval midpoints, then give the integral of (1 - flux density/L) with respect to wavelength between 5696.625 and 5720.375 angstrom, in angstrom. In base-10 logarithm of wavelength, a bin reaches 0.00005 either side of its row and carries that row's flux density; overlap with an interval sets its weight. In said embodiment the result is 1.9 angstrom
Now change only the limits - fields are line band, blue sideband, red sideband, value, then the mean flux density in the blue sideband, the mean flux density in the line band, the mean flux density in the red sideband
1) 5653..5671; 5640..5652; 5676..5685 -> 0.5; 52.2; 49.1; 48.8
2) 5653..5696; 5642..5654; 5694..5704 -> 1.5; 52.3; 51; 53.3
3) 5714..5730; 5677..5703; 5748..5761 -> -0.2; 52.3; 53.9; 54.1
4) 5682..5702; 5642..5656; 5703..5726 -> -0.9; 51.8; 53.2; 50.5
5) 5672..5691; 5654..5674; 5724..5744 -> 0.3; 49.9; 51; 57.5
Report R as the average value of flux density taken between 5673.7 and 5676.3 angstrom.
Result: 52.3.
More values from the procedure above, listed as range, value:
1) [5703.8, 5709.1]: 49.5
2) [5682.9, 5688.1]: 48.8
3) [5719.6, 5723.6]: 51.4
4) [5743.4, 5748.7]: 62.8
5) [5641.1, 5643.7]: 51.2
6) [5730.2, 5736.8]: 57.4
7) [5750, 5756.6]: 53.2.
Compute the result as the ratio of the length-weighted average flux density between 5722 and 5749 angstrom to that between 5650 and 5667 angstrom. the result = 1.2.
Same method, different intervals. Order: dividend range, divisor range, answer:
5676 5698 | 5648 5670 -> 1.06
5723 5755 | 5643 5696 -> 1.13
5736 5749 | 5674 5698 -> 1.14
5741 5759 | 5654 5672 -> 1.15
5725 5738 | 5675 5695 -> 1.11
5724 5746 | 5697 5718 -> 1.15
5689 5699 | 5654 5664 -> 1.23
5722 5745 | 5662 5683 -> 1.10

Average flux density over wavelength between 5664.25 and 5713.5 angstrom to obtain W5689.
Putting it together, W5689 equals 51.9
